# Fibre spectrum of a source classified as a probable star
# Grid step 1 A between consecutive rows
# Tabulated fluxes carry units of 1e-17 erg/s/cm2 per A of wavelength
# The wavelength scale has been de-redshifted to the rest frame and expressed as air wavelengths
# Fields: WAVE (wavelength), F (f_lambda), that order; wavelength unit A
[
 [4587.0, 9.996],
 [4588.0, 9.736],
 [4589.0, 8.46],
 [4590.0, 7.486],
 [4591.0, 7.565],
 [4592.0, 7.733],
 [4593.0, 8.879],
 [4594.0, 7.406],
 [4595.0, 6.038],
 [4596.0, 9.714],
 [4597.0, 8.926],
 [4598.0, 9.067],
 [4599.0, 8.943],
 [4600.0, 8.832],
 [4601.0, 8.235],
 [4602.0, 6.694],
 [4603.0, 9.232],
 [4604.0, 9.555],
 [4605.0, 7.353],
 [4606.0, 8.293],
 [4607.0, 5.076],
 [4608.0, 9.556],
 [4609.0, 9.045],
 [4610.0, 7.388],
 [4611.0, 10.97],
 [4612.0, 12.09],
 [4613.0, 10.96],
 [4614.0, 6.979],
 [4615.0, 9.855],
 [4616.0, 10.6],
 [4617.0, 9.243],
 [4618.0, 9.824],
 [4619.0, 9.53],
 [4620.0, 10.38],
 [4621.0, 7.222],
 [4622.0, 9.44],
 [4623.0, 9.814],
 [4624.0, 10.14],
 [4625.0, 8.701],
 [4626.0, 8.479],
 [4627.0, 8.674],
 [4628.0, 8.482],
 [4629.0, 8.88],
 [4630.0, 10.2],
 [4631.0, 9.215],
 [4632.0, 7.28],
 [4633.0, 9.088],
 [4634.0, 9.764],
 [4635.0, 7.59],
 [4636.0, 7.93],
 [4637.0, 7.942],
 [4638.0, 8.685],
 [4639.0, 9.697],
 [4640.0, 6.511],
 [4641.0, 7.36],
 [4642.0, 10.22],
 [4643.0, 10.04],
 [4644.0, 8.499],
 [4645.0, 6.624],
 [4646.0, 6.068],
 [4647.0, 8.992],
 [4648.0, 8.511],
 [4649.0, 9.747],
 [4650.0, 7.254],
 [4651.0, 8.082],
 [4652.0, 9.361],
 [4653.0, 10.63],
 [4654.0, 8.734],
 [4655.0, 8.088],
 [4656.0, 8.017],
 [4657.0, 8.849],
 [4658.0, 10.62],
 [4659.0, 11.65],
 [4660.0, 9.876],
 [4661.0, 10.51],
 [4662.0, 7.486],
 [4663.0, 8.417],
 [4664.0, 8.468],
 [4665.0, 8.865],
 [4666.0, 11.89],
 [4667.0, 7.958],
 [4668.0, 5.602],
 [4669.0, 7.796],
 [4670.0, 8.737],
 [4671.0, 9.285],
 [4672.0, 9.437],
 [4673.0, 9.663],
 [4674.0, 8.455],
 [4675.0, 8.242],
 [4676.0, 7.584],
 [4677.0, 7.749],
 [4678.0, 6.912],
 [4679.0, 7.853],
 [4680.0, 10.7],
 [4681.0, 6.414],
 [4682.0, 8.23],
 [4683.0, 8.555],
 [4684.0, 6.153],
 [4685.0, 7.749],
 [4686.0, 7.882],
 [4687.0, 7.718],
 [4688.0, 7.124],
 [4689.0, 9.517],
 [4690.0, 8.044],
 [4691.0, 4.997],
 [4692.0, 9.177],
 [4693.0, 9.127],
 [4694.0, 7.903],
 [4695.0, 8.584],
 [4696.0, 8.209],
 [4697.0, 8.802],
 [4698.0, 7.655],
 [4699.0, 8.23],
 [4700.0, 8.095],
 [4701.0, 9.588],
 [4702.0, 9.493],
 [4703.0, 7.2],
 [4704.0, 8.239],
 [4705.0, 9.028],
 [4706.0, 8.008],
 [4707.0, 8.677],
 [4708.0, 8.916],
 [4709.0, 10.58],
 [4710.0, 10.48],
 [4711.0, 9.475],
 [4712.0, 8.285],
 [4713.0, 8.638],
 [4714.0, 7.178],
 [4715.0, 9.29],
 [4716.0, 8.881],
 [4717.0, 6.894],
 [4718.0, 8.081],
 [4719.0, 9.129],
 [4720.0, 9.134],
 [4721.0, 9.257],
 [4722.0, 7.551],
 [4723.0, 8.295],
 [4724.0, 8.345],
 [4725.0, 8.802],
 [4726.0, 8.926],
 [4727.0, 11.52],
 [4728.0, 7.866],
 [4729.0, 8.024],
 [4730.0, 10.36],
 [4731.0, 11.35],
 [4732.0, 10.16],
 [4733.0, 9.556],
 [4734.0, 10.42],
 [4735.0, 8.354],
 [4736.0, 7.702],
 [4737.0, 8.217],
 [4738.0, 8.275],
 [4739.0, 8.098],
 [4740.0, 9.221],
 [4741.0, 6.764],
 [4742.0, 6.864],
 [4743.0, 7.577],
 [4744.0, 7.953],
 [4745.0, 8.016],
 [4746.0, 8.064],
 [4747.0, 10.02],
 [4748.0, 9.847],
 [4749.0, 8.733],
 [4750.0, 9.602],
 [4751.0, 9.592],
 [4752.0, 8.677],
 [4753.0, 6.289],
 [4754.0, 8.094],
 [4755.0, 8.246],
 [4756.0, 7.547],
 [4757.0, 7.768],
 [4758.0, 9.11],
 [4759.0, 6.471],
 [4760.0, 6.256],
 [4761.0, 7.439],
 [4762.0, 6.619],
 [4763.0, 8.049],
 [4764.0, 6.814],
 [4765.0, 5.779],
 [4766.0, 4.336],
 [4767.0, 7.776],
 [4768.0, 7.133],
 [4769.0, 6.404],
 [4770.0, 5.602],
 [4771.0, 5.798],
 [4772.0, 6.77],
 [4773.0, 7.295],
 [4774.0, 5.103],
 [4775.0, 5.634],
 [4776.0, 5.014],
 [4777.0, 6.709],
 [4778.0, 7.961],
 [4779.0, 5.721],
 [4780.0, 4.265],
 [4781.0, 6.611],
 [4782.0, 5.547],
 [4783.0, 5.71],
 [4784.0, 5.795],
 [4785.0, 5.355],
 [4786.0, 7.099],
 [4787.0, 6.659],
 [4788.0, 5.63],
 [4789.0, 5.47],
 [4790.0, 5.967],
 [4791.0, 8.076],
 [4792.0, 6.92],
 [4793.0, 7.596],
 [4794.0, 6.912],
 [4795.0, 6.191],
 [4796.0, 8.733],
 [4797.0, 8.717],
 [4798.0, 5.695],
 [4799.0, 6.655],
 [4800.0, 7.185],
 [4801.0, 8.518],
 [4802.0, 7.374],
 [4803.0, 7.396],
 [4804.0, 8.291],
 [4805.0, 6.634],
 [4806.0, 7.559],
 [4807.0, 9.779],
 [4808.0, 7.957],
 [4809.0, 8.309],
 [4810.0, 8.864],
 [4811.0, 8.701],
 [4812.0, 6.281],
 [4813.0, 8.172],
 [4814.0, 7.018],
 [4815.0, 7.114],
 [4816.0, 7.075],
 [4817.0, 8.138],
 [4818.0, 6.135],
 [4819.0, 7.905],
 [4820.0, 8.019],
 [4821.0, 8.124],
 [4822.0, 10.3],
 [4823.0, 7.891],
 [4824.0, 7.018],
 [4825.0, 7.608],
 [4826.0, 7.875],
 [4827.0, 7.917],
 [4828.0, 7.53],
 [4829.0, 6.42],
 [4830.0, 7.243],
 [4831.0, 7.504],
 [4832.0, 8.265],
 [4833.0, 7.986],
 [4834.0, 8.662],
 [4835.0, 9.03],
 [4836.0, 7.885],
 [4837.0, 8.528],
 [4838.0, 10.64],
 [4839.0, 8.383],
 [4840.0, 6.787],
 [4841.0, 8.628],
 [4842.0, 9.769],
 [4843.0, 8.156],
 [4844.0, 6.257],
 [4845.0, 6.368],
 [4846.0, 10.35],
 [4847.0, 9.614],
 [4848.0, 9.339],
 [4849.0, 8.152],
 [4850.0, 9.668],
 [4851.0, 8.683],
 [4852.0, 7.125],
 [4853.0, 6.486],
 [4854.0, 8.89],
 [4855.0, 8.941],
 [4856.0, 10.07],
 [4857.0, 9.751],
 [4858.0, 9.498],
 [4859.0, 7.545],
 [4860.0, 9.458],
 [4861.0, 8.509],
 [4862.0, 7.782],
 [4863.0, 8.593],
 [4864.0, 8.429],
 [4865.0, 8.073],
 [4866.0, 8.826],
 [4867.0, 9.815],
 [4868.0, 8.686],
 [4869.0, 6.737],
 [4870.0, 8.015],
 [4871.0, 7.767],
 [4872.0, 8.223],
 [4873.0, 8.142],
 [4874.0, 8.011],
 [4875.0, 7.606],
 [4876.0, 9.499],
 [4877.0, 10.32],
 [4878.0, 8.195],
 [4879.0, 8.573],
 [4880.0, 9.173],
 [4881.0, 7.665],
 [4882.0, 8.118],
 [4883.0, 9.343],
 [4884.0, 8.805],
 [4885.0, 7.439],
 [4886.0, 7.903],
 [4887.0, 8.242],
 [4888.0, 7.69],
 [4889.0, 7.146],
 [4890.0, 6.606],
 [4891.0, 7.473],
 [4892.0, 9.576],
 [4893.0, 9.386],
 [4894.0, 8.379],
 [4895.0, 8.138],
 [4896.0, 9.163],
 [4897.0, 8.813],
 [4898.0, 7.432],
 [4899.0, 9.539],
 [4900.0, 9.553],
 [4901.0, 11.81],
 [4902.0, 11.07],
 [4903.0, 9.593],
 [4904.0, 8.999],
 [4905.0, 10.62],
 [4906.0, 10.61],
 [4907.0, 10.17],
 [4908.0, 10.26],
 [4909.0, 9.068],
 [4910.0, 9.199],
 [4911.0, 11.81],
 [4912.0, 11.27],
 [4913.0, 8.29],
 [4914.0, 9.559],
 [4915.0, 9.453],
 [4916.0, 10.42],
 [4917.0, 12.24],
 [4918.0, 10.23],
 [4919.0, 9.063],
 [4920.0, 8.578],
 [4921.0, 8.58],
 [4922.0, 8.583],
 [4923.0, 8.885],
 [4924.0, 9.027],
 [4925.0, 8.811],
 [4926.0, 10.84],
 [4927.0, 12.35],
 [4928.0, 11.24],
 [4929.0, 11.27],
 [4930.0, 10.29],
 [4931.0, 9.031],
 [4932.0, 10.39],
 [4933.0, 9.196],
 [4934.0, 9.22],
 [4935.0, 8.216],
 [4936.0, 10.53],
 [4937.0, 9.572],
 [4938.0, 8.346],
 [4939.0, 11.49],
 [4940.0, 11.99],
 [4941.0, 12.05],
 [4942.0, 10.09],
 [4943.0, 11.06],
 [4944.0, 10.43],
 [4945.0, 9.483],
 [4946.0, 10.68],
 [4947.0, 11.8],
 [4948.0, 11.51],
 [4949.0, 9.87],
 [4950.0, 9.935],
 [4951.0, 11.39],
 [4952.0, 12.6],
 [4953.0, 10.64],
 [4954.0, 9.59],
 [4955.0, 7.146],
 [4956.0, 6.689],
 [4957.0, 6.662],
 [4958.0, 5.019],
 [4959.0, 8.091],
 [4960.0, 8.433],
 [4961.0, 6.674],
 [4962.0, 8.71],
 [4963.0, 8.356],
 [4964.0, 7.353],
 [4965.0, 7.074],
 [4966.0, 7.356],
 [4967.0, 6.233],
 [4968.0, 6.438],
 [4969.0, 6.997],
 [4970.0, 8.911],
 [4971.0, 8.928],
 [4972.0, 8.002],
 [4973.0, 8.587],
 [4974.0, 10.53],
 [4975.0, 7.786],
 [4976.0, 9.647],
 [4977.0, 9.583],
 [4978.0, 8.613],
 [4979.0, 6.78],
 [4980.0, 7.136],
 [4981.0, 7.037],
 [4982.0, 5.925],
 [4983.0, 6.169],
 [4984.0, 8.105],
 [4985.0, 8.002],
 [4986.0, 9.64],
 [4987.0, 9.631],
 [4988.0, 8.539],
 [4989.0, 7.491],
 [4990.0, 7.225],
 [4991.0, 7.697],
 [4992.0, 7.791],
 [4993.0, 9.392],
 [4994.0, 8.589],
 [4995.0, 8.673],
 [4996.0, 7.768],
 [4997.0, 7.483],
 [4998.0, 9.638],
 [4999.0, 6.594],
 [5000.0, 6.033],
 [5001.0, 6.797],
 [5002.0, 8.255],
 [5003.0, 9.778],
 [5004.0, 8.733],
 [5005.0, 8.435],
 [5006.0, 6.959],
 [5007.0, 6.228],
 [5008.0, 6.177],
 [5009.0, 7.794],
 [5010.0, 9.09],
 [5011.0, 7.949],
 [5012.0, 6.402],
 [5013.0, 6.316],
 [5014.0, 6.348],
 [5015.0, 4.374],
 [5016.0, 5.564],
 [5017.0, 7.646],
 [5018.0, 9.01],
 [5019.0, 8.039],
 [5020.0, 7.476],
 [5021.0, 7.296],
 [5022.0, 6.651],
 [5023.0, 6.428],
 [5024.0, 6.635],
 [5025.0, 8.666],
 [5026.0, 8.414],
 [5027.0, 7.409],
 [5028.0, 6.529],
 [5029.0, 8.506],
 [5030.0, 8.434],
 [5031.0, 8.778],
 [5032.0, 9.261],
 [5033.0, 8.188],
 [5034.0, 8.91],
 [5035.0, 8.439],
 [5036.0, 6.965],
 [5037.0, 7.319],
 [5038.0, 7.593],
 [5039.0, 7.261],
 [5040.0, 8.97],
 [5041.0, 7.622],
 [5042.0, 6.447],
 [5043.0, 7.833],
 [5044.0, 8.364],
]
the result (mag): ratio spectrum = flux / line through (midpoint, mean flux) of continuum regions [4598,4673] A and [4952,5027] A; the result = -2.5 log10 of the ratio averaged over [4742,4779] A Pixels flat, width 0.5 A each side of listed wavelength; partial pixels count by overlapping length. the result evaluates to 0.16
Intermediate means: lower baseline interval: 8.85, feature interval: 7.31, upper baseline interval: 7.74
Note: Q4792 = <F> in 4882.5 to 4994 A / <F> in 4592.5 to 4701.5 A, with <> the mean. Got 1.1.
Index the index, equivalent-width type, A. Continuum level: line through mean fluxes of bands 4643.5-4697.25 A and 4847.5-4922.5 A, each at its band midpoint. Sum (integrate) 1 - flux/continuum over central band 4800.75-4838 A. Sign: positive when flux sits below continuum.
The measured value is 3.7 A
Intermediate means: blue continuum 8.43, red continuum 8.91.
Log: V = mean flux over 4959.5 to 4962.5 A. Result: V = 7.94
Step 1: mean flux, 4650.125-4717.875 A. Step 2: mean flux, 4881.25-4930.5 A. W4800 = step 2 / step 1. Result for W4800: 1.10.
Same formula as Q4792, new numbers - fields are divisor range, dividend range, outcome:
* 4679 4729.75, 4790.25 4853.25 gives 0.93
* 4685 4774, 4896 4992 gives 1.12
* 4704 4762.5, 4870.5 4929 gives 1.07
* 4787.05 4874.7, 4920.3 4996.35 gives 1.12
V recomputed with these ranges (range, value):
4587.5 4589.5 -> 9.1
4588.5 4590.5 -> 7.97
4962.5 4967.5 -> 7.27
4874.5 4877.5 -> 9.14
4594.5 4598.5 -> 8.44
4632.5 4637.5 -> 8.46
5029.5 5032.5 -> 8.82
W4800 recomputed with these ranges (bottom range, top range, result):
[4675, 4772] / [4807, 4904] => 1.02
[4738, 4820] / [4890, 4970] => 1.30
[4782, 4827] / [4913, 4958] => 1.35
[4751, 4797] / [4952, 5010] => 1.18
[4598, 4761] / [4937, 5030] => 0.95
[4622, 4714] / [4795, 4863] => 0.94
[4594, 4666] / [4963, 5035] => 0.88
